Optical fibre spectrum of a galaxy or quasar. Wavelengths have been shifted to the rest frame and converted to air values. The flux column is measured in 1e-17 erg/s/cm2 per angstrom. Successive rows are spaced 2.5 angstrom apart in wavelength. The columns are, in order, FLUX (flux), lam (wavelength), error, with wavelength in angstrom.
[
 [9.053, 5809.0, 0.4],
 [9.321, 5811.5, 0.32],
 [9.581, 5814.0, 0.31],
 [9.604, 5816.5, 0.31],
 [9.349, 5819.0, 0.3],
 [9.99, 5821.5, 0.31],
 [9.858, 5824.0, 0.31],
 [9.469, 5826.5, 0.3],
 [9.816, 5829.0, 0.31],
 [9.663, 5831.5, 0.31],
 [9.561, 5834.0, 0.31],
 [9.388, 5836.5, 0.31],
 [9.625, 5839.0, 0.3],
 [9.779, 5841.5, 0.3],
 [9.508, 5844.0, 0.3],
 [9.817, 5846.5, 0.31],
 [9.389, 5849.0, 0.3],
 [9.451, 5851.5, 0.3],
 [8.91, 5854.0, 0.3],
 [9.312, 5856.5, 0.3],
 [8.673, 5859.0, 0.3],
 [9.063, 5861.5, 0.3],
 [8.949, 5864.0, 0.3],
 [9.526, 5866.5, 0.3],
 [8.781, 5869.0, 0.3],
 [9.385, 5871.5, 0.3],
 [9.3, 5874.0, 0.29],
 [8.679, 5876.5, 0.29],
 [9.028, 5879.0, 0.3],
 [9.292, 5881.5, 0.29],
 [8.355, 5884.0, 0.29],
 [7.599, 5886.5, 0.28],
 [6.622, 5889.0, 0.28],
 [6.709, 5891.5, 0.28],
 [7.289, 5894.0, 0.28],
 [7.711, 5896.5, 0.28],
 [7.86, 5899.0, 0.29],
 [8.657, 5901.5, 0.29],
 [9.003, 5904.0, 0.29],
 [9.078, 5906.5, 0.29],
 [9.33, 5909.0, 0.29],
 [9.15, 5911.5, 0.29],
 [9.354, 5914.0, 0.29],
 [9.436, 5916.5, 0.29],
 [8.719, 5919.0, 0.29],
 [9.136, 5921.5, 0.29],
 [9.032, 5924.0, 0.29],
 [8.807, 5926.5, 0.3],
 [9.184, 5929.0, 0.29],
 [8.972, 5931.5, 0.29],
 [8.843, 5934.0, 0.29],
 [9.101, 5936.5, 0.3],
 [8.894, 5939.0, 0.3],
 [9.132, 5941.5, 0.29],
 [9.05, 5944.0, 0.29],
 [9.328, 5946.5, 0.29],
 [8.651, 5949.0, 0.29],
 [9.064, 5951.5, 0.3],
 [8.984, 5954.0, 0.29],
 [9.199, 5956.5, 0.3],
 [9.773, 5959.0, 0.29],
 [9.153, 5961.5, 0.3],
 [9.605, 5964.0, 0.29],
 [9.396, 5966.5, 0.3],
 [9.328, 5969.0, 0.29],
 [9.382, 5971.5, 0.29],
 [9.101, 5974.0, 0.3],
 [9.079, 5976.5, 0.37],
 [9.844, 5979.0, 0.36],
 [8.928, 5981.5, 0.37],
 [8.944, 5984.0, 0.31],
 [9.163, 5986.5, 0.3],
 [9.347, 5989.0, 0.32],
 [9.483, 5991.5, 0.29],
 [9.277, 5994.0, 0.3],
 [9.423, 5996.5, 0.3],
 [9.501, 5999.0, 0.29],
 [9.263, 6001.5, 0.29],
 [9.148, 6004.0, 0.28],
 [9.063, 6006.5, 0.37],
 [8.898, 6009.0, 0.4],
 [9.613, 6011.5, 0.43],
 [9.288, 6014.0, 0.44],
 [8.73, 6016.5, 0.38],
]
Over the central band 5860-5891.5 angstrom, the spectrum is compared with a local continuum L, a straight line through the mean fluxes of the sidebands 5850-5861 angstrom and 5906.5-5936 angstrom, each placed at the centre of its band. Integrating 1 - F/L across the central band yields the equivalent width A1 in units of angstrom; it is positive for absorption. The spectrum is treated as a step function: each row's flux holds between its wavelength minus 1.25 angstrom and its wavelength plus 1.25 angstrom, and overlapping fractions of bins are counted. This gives 1.6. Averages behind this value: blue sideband 9.09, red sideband 9.09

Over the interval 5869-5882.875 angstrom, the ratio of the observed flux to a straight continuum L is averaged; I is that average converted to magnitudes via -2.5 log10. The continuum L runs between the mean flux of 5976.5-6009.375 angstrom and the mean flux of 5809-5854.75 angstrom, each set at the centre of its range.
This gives 0.04 mag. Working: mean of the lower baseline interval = 9.55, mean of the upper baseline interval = 9.26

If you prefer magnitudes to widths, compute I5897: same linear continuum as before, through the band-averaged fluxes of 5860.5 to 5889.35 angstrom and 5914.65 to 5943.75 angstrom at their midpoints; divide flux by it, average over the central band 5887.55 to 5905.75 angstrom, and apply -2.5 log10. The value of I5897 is 0.15 mag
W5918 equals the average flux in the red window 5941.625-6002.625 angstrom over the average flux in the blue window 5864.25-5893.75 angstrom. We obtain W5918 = 1.10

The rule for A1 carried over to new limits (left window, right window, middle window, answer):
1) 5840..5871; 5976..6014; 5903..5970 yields 0.96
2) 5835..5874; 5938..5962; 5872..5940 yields 4.17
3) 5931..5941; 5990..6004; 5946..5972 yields -0.39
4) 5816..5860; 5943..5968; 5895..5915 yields 1.29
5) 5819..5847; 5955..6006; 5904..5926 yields 0.77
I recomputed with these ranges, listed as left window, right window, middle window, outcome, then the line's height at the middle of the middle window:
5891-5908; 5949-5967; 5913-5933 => -0.06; 8.58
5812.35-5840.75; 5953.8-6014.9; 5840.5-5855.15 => 0.01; 9.58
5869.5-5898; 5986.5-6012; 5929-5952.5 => -0.03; 8.73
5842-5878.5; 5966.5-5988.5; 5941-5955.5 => 0.02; 9.23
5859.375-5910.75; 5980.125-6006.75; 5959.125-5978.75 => -0.03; 9.08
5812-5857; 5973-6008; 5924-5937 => 0.05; 9.37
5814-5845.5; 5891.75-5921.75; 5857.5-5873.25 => 0.01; 9.18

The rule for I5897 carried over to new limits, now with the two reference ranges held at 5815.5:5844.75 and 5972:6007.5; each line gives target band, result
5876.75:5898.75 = 0.205 mag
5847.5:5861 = 0.049 mag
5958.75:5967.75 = -0.015 mag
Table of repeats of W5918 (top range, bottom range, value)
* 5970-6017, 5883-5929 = 1.09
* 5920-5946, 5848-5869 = 0.99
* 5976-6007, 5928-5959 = 1.02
